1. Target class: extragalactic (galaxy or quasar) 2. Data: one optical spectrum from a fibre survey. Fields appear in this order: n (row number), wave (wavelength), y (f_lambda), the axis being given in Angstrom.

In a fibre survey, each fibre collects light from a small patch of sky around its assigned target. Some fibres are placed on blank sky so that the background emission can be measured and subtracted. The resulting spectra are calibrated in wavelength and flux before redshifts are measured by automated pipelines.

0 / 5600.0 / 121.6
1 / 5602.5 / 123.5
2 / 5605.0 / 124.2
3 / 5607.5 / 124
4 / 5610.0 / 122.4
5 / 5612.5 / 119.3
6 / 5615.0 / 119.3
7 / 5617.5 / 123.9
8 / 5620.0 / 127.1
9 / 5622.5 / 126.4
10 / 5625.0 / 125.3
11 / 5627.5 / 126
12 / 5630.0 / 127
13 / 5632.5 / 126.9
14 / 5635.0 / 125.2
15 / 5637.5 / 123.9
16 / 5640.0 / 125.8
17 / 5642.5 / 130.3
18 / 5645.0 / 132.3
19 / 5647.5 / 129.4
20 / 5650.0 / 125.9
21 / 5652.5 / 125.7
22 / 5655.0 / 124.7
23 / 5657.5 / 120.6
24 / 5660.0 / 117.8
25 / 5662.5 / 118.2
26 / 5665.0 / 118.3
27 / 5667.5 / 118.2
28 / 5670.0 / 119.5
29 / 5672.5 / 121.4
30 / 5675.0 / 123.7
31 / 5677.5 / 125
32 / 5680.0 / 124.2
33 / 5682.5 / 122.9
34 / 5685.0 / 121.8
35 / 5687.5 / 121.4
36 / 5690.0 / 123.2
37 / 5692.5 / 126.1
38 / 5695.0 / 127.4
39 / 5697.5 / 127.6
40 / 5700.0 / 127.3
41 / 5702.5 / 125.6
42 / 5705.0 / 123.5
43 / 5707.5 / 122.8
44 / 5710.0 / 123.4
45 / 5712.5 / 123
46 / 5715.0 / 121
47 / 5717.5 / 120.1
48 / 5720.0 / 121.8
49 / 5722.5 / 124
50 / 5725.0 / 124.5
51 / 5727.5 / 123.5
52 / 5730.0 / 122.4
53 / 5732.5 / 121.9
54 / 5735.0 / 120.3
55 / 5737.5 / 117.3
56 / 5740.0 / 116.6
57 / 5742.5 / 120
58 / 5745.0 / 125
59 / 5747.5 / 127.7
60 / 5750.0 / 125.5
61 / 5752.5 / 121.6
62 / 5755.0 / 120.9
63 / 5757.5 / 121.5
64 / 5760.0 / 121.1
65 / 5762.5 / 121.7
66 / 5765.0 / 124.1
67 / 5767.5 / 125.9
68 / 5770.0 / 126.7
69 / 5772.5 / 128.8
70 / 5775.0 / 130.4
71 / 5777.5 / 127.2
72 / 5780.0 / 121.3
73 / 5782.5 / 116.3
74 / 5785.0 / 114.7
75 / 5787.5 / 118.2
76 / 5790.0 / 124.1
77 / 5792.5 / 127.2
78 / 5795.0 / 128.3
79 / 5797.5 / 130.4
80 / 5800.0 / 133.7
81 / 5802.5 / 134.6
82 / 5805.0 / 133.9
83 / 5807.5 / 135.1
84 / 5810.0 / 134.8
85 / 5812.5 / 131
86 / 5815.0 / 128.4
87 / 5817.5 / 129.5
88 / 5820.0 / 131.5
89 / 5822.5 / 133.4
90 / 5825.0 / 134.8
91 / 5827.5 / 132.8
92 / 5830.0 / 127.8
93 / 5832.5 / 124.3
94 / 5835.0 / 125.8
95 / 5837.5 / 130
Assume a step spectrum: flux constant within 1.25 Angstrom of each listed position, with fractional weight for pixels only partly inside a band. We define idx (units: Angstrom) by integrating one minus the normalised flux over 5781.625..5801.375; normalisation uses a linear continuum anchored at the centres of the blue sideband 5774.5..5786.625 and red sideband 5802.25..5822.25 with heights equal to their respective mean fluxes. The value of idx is 0.1 Angstrom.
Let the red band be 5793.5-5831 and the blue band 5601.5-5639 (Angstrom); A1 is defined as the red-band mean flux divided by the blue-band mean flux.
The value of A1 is 1.06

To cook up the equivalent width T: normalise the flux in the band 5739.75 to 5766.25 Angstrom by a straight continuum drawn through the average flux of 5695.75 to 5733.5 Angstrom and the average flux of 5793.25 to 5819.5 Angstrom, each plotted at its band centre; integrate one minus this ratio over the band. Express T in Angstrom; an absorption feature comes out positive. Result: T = 0.9 Angstrom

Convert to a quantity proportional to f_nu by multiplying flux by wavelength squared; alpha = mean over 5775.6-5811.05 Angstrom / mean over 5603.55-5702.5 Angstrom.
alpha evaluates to 1.08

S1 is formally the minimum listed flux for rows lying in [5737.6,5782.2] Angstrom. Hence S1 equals 116.6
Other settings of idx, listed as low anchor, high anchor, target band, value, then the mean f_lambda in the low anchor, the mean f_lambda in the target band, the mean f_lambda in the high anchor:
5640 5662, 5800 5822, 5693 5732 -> 1.3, 126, 124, 132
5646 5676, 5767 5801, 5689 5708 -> -0.4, 122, 126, 125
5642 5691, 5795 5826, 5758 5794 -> 1.9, 123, 123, 132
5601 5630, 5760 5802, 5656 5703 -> 0.6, 124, 123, 125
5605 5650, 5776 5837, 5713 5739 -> 1.1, 126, 122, 128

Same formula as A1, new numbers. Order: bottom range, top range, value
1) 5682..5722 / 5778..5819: 1.03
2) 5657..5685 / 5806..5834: 1.08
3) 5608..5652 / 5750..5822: 1.01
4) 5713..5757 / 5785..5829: 1.07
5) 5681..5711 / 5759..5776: 1.01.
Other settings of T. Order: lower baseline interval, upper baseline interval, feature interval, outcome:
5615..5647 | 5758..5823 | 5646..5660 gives 0.2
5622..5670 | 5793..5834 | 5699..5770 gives 3.0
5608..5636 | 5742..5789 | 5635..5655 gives -0.5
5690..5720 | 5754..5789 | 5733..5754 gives 0.3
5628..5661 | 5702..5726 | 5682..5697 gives 0.0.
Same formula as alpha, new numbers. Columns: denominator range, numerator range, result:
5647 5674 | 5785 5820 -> 1.12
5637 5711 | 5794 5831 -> 1.12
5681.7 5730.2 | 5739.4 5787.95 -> 1.01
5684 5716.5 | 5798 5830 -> 1.11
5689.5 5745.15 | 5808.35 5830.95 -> 1.11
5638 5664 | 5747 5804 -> 1.04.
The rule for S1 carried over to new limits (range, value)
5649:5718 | 117.8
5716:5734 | 120.1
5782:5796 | 114.7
